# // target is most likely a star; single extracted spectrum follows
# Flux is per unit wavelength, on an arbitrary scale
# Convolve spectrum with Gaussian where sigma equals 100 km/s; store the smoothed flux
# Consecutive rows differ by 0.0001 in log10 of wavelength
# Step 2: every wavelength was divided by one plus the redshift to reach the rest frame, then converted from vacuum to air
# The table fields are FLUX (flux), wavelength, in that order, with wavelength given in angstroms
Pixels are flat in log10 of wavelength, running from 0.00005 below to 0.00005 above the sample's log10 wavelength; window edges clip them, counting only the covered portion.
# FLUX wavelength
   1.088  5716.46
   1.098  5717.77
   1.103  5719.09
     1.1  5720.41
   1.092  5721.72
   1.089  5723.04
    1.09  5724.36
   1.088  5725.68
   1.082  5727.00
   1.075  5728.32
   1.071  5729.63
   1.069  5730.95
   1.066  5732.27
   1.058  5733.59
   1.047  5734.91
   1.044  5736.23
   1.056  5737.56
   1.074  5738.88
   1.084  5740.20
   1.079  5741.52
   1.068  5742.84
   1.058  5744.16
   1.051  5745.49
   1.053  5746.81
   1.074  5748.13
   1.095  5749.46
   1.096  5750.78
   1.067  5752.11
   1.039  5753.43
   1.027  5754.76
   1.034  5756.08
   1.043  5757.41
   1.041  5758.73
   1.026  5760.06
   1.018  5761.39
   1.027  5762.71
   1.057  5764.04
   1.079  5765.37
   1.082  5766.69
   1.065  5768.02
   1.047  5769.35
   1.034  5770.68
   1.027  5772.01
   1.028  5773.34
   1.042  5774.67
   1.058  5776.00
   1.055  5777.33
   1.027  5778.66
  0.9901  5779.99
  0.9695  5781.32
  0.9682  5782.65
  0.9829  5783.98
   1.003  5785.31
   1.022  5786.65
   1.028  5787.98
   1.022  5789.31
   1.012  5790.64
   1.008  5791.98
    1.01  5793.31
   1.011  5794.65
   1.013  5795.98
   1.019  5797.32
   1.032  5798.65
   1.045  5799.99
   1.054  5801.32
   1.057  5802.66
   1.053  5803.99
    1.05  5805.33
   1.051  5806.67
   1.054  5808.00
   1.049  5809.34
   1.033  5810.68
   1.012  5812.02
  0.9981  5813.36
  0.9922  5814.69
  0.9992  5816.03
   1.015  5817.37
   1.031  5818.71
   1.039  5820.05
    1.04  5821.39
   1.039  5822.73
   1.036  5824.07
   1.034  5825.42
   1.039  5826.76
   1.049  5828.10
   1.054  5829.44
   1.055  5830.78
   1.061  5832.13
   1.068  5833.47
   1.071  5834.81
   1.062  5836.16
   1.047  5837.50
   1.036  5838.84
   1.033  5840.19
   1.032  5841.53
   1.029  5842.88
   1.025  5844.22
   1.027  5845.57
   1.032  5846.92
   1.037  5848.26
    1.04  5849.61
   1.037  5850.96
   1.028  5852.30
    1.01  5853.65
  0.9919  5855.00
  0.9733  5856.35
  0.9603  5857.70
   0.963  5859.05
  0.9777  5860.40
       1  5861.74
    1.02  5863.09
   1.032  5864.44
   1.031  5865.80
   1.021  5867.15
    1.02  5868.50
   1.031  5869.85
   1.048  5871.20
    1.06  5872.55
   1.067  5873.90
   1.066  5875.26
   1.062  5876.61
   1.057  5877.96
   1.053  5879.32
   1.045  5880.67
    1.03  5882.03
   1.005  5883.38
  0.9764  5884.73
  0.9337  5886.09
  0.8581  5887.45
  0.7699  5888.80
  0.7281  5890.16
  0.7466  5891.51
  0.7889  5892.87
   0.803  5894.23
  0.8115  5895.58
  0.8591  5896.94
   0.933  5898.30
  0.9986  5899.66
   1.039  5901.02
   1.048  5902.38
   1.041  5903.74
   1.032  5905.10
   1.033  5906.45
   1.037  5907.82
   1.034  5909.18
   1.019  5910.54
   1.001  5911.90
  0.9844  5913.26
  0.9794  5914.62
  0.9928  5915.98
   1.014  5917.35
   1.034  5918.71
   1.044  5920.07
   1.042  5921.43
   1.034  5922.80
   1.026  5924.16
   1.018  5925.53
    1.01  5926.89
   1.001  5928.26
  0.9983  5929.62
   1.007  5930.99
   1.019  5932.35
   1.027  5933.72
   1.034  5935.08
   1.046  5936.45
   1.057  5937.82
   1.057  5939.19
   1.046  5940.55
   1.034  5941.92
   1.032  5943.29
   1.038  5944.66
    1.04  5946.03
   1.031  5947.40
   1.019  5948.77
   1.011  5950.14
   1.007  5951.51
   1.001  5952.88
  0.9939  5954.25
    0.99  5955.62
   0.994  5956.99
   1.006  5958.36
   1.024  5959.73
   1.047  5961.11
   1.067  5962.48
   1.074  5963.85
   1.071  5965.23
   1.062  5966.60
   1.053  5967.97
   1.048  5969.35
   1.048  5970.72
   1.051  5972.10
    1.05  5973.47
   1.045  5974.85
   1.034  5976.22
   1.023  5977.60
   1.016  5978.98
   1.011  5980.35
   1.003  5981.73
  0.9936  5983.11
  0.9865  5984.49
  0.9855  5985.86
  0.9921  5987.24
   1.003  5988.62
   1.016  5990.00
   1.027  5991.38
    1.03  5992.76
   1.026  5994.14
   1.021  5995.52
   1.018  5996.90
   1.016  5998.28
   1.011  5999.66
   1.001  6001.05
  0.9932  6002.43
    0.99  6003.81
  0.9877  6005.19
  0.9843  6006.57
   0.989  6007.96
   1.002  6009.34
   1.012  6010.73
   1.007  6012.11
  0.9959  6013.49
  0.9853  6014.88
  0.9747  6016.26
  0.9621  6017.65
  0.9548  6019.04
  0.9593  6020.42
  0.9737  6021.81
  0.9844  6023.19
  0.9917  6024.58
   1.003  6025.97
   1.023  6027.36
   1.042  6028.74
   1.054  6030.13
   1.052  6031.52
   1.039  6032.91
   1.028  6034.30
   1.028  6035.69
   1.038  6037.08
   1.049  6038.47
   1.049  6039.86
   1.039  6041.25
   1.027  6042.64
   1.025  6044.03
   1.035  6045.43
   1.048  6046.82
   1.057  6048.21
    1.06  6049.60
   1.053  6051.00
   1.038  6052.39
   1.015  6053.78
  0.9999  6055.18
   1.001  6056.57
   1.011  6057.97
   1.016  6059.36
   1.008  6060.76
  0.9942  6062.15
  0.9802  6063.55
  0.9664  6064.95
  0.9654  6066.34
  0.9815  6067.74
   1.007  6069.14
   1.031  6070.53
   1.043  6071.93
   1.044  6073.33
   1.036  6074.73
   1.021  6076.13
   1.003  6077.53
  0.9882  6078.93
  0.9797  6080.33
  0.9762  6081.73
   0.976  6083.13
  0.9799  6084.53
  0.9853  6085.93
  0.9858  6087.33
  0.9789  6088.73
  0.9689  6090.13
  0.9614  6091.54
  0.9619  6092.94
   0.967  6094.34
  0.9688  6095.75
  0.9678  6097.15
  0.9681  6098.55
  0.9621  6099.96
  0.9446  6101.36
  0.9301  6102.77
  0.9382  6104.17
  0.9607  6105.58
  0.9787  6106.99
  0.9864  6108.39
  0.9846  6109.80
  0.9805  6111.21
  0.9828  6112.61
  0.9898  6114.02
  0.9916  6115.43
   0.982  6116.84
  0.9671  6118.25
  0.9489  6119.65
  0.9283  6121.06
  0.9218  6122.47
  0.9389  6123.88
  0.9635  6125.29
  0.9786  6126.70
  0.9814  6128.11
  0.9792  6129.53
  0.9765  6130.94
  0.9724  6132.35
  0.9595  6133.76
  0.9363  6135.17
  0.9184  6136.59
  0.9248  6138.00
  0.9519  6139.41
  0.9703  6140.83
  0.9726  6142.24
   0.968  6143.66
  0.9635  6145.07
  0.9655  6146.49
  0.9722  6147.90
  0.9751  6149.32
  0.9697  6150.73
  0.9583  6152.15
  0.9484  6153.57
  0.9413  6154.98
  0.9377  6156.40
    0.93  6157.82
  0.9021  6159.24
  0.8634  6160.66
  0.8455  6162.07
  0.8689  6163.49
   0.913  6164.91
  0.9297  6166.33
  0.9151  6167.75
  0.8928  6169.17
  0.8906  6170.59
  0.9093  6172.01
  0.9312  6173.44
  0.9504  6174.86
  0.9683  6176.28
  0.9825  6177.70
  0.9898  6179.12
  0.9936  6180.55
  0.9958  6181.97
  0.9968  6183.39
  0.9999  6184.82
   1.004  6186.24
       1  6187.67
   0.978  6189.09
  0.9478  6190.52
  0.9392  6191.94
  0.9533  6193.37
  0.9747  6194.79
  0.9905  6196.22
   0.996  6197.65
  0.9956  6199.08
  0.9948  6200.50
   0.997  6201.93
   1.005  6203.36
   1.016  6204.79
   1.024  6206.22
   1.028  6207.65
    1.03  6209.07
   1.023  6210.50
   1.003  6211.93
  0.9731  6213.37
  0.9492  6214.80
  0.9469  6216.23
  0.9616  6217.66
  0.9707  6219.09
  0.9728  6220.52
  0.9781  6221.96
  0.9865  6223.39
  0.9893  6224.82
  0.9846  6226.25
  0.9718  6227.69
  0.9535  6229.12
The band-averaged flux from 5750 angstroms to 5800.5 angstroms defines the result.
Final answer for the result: 1.03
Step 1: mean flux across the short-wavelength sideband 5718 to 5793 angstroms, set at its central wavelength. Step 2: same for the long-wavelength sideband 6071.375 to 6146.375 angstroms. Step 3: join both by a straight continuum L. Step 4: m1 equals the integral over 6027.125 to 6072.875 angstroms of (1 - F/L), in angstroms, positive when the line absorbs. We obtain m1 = -1.9 angstroms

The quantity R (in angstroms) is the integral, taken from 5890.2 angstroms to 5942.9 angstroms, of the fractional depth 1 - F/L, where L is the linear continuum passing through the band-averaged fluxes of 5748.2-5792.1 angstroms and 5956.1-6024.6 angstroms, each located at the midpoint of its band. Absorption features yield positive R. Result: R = 1.53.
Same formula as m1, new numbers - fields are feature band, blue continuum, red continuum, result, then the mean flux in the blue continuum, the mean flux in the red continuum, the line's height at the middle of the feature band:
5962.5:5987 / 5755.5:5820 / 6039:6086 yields -0.3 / 1.03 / 1.01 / 1.02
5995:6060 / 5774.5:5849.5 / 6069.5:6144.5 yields -1.7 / 1.03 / 0.973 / 0.989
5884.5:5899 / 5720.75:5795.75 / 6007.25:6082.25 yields 2.8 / 1.05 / 1.01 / 1.03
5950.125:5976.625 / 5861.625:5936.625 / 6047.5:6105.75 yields -1.2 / 0.99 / 0.993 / 0.991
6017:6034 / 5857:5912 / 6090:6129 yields -0.6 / 0.976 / 0.964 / 0.969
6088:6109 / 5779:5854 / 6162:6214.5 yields 0.5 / 1.03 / 0.97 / 0.984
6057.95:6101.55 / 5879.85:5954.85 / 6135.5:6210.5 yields -0.9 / 0.987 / 0.96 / 0.97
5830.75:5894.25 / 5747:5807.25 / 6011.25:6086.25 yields 1.8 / 1.04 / 1.01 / 1.03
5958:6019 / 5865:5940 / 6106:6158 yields -2.2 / 0.991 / 0.962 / 0.98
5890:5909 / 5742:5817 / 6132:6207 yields 1.5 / 1.03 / 0.956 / 1.01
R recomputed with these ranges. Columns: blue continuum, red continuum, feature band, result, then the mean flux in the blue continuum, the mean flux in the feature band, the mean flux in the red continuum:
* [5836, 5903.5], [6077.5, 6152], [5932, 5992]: -3.03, 0.985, 1.03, 0.966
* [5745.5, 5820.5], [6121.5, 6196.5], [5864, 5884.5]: -0.55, 1.03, 1.04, 0.951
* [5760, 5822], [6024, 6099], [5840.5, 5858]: 0.10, 1.03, 1.02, 1.01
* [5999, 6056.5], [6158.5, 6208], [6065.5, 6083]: -0.14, 1.01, 1.01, 0.959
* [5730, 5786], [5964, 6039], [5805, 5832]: 0.10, 1.05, 1.03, 1.01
